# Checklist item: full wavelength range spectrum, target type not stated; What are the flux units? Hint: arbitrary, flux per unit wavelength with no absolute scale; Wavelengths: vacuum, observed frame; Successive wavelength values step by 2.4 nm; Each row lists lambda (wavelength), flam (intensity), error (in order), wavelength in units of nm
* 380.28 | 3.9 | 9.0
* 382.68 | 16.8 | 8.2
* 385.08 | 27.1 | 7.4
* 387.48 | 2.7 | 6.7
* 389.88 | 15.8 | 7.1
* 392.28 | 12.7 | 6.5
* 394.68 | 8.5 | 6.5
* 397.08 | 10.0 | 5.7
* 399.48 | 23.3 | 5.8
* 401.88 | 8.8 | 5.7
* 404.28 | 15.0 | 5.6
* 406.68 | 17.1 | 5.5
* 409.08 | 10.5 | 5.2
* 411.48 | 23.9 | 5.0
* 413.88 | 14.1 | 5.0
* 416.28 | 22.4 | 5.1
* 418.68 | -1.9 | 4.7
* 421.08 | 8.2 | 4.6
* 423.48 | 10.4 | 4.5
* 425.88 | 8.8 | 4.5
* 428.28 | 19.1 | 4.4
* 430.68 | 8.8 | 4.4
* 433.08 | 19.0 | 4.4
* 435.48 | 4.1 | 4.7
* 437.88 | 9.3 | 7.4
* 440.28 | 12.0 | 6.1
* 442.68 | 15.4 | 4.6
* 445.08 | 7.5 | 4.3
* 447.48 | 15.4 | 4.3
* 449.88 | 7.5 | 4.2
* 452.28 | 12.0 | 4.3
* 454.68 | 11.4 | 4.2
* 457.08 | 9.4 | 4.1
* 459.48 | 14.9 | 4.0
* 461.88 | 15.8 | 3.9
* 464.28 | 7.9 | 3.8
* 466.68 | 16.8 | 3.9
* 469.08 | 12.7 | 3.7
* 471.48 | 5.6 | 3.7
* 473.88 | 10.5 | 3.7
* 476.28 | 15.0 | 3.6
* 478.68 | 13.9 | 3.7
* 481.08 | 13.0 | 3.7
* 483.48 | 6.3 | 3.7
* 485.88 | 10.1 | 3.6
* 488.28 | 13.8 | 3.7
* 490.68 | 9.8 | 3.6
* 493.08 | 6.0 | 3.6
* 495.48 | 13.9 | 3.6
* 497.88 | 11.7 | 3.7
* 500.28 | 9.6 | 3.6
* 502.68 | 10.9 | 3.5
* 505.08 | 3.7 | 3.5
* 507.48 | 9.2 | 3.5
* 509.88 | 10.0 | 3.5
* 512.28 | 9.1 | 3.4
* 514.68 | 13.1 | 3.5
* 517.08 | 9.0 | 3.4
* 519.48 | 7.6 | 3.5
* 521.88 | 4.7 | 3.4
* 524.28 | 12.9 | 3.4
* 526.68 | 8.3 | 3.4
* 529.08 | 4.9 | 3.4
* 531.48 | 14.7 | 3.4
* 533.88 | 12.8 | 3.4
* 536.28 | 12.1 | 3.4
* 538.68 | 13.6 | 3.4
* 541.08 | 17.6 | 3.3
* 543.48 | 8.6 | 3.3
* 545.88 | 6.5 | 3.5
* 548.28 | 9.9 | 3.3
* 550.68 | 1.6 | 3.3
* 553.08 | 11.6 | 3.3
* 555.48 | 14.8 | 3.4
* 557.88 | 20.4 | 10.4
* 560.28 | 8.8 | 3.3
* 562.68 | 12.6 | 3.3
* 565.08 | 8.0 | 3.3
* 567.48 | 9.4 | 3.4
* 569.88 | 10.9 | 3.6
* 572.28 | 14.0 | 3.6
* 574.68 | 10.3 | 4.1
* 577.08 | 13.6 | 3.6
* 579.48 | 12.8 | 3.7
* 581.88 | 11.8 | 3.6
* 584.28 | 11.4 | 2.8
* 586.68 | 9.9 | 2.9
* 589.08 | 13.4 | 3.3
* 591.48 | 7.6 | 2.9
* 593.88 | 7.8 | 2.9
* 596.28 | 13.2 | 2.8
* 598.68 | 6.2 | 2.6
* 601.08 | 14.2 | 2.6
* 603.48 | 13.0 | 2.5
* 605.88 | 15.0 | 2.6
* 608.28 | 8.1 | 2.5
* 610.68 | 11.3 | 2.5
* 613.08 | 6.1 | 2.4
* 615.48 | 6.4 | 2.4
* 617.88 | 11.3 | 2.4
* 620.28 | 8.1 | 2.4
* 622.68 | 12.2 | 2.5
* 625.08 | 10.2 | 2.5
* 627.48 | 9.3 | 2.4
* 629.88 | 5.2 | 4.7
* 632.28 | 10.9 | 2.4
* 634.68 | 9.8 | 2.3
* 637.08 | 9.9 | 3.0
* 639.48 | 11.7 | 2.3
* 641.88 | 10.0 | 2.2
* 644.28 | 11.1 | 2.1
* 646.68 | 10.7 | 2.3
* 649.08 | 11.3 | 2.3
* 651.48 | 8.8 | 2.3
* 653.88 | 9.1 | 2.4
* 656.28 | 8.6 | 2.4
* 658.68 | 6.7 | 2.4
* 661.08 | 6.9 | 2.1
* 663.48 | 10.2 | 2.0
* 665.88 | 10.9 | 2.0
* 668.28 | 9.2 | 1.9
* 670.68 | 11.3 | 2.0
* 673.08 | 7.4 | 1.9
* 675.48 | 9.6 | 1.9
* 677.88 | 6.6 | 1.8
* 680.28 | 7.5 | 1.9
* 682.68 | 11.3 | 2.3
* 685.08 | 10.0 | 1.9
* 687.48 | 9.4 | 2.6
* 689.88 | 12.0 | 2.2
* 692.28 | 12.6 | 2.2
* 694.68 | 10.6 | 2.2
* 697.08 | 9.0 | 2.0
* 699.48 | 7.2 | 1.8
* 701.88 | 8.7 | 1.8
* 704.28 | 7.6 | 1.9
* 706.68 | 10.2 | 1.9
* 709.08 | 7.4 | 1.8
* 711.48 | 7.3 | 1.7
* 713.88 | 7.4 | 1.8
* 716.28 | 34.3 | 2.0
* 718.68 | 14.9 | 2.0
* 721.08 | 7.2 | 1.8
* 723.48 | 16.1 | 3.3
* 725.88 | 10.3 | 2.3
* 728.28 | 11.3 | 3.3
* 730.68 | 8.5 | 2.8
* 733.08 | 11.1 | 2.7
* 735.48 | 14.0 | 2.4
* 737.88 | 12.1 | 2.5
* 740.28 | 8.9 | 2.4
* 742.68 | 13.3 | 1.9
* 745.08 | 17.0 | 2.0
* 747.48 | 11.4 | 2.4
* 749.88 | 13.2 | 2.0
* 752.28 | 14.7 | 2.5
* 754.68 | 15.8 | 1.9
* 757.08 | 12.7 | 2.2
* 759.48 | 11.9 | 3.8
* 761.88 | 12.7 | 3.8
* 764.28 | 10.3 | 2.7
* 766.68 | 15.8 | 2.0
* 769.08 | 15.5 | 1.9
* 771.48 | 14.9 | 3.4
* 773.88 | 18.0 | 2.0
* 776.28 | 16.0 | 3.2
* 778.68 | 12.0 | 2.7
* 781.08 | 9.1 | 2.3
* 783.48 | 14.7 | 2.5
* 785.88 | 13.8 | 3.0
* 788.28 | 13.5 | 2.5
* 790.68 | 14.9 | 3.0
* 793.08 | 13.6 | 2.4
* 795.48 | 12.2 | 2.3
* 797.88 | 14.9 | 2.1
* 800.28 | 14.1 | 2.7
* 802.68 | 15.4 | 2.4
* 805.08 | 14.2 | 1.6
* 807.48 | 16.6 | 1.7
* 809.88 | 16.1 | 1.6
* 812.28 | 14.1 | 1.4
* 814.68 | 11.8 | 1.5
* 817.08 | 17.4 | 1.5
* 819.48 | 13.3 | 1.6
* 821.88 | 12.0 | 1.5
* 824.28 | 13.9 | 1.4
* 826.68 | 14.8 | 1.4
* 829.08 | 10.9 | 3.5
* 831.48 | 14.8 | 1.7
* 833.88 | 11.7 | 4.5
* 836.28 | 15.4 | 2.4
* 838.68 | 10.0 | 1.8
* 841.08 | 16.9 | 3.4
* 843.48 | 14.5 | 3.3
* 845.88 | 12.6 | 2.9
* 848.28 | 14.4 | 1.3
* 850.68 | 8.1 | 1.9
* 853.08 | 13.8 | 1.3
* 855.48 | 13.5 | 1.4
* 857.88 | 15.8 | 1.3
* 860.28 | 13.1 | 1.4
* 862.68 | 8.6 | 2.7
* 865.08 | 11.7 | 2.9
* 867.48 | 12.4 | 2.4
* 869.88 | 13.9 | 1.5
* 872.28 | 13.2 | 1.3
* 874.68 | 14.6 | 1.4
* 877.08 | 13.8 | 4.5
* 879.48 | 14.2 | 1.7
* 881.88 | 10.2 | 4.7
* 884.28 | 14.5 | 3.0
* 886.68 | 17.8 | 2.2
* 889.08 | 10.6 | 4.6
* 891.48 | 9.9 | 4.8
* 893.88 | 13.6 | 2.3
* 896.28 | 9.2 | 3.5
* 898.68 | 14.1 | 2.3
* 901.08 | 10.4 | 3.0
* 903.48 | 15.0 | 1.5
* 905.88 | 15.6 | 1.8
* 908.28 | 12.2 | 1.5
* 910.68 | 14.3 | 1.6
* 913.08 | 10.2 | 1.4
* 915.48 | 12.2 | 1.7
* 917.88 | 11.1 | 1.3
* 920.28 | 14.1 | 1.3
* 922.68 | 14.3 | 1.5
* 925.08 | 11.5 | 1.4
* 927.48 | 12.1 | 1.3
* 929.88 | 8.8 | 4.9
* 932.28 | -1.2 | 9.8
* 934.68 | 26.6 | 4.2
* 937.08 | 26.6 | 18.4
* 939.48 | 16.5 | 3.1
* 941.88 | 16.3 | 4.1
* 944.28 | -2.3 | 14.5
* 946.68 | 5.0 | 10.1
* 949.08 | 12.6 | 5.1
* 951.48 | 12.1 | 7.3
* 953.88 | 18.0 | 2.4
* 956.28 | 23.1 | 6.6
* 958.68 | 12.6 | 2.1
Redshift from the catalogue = 0.92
